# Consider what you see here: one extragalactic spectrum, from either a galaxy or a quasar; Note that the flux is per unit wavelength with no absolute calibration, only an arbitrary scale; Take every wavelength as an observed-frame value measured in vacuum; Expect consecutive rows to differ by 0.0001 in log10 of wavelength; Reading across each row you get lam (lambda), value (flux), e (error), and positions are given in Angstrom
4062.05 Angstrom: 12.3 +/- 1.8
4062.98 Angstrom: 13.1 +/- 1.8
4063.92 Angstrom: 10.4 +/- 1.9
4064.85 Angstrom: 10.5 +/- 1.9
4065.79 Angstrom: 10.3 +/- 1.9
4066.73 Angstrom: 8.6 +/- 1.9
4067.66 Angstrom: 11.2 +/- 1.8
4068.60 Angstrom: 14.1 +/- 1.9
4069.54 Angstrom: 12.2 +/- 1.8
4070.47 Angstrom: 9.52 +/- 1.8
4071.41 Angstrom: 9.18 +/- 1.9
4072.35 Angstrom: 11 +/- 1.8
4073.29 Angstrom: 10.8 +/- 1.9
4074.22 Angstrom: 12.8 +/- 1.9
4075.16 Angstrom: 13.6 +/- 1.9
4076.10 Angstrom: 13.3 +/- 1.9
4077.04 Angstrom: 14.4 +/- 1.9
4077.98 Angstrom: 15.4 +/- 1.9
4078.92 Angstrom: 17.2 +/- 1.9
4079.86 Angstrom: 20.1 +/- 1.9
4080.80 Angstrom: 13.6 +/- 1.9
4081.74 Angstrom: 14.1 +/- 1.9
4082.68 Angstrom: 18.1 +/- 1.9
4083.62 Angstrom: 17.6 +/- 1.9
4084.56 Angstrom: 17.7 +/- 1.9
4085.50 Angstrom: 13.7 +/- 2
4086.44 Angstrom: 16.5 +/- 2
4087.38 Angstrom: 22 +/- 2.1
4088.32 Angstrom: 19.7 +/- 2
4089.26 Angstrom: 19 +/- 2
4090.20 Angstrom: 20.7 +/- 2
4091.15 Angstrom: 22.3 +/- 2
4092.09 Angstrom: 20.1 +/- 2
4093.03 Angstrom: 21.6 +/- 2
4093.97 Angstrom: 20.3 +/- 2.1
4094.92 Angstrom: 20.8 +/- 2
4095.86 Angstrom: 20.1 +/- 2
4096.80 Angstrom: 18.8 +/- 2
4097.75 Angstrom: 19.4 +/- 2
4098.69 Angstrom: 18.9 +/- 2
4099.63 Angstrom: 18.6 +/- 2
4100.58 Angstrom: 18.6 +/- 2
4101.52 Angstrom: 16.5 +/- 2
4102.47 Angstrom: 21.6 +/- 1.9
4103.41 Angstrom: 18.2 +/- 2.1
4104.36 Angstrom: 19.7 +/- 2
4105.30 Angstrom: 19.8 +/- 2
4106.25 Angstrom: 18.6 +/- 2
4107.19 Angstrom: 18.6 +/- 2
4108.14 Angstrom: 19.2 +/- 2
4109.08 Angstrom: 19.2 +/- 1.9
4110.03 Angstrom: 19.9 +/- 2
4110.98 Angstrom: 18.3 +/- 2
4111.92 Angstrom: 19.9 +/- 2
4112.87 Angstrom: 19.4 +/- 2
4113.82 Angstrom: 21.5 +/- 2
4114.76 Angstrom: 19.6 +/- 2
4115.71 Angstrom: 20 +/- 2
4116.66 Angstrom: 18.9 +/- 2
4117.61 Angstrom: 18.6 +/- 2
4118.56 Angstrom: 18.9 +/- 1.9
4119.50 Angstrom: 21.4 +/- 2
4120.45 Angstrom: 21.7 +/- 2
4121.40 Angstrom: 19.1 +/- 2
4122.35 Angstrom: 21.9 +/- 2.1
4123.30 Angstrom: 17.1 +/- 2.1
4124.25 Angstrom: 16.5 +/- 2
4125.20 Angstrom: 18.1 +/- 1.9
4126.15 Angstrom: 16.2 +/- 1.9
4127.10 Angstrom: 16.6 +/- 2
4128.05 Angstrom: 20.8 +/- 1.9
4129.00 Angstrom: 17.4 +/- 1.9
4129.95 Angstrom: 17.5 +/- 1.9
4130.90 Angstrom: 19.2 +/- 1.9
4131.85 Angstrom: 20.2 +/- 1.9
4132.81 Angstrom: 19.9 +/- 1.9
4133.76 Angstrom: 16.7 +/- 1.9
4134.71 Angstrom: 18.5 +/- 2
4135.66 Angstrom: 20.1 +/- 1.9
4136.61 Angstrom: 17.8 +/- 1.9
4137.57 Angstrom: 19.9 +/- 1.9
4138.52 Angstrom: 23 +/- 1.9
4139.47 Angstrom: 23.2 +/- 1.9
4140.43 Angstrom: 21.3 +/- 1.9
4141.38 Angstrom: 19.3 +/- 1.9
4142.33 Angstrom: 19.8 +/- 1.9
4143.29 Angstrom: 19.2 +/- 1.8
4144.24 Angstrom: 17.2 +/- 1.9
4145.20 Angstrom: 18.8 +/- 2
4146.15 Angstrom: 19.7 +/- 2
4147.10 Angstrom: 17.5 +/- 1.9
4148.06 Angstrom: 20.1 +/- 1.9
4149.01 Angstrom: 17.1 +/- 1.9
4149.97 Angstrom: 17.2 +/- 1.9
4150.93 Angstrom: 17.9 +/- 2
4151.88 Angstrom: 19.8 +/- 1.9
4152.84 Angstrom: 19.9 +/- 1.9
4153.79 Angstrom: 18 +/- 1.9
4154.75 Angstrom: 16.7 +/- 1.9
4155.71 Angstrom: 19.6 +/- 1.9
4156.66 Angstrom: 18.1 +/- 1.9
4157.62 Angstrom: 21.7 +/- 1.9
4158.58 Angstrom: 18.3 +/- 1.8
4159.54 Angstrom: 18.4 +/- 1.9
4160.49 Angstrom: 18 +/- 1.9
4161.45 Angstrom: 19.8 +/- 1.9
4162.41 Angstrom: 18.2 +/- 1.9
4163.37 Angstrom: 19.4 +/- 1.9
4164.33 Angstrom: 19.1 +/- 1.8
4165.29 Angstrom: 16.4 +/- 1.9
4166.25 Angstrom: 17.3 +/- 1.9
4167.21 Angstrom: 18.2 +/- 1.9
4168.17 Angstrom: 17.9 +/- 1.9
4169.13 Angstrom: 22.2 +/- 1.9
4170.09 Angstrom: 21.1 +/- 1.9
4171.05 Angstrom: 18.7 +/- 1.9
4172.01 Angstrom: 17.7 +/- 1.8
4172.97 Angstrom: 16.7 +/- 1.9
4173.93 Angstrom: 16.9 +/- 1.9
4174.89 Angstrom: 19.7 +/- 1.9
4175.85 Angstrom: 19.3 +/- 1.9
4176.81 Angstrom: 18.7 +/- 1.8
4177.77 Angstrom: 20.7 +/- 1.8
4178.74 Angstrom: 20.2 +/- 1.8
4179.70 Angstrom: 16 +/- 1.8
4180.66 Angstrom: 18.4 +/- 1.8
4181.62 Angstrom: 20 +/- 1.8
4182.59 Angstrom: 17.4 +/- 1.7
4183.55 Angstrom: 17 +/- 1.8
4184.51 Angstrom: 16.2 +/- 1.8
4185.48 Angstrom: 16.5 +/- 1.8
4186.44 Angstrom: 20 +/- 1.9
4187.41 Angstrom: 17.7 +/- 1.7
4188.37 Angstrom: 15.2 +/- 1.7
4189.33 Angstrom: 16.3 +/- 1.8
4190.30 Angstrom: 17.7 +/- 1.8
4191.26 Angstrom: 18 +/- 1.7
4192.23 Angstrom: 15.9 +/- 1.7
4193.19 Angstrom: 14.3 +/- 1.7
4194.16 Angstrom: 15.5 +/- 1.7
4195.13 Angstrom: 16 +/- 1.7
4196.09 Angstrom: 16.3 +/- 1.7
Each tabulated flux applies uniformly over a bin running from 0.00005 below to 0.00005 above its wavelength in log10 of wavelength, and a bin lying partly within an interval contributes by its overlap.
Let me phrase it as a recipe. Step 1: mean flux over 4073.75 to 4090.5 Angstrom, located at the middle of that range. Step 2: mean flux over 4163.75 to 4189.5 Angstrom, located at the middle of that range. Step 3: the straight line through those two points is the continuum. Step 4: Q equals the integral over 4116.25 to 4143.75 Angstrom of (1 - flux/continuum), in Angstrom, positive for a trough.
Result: -2.9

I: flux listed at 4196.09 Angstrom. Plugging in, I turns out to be 16.3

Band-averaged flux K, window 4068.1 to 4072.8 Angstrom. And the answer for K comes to 11.2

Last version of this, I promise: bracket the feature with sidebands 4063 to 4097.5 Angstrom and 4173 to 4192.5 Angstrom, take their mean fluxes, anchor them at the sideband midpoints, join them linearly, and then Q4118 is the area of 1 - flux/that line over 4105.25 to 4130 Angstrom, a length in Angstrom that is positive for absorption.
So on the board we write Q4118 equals -4.0 Angstrom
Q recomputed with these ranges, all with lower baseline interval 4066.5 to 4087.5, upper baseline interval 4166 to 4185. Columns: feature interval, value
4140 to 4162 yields -1.8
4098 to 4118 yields -4.8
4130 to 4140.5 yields -1.9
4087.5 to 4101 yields -4.6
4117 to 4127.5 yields -1.7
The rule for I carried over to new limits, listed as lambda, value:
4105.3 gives 19.8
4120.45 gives 21.7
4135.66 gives 20.1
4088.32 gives 19.7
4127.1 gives 16.6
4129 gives 17.4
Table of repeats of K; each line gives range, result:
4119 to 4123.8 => 20.2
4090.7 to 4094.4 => 21.1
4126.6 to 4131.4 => 18.3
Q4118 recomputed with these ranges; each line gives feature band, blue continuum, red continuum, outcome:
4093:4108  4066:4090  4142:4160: -3.2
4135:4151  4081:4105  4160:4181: -0.5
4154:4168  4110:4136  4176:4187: 0.1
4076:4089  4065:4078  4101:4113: -2.6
